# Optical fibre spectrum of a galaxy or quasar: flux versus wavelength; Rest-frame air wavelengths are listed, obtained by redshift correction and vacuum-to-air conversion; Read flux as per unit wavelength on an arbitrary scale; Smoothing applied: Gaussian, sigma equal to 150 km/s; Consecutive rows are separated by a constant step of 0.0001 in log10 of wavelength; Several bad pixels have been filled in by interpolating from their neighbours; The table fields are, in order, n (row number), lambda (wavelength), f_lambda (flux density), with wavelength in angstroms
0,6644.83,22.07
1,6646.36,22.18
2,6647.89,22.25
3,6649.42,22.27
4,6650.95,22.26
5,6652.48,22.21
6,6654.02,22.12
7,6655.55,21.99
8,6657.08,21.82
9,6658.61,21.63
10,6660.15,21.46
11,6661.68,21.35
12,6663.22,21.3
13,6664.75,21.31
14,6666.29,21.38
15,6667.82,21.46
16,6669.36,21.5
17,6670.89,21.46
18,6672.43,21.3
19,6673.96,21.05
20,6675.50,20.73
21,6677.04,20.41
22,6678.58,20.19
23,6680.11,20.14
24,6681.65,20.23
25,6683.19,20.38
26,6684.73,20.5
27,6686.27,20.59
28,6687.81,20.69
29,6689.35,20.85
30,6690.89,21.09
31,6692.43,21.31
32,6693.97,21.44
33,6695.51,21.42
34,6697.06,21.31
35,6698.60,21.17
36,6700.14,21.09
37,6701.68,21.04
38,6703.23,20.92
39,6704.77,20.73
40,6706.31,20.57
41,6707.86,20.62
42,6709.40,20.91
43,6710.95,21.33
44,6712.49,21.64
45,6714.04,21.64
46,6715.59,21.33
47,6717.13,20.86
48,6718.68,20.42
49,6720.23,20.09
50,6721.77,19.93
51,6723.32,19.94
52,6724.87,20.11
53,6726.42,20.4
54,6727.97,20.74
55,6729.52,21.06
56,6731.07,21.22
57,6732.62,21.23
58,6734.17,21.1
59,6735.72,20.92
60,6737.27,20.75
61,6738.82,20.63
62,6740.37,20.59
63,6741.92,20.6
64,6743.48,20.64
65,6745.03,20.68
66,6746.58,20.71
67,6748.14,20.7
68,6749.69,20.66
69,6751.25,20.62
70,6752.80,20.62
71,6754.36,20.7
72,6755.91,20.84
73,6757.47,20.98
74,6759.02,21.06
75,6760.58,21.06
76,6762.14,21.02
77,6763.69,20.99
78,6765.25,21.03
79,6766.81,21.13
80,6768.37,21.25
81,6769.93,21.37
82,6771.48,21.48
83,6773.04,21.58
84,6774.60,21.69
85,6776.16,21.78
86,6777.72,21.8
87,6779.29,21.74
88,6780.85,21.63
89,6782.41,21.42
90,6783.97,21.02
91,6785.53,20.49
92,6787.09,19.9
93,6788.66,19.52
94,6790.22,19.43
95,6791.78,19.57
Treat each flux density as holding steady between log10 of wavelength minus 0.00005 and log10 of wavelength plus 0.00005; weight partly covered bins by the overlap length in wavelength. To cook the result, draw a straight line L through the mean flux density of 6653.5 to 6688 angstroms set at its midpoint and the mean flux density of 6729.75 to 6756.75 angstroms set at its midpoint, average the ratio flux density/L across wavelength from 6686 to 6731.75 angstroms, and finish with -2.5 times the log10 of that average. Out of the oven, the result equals 0.00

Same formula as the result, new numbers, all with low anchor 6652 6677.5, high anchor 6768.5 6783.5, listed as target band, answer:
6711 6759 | 0.040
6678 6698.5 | 0.034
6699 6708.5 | 0.033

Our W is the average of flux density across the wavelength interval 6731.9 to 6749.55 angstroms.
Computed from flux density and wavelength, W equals 20.8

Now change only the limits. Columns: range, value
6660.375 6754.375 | 20.9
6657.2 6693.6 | 21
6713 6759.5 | 20.7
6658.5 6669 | 21.4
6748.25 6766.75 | 20.9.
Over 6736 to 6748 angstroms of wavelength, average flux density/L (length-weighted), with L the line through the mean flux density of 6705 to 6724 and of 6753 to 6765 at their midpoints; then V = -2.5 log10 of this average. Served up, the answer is 0.01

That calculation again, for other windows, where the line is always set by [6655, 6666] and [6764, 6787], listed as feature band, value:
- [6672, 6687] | 0.050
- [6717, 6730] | 0.056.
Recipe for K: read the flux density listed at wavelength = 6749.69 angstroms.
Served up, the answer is 20.66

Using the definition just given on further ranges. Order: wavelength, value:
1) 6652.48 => 22.21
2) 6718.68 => 20.42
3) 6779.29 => 21.74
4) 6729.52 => 21.06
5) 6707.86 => 20.62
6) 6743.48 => 20.64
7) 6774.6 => 21.69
